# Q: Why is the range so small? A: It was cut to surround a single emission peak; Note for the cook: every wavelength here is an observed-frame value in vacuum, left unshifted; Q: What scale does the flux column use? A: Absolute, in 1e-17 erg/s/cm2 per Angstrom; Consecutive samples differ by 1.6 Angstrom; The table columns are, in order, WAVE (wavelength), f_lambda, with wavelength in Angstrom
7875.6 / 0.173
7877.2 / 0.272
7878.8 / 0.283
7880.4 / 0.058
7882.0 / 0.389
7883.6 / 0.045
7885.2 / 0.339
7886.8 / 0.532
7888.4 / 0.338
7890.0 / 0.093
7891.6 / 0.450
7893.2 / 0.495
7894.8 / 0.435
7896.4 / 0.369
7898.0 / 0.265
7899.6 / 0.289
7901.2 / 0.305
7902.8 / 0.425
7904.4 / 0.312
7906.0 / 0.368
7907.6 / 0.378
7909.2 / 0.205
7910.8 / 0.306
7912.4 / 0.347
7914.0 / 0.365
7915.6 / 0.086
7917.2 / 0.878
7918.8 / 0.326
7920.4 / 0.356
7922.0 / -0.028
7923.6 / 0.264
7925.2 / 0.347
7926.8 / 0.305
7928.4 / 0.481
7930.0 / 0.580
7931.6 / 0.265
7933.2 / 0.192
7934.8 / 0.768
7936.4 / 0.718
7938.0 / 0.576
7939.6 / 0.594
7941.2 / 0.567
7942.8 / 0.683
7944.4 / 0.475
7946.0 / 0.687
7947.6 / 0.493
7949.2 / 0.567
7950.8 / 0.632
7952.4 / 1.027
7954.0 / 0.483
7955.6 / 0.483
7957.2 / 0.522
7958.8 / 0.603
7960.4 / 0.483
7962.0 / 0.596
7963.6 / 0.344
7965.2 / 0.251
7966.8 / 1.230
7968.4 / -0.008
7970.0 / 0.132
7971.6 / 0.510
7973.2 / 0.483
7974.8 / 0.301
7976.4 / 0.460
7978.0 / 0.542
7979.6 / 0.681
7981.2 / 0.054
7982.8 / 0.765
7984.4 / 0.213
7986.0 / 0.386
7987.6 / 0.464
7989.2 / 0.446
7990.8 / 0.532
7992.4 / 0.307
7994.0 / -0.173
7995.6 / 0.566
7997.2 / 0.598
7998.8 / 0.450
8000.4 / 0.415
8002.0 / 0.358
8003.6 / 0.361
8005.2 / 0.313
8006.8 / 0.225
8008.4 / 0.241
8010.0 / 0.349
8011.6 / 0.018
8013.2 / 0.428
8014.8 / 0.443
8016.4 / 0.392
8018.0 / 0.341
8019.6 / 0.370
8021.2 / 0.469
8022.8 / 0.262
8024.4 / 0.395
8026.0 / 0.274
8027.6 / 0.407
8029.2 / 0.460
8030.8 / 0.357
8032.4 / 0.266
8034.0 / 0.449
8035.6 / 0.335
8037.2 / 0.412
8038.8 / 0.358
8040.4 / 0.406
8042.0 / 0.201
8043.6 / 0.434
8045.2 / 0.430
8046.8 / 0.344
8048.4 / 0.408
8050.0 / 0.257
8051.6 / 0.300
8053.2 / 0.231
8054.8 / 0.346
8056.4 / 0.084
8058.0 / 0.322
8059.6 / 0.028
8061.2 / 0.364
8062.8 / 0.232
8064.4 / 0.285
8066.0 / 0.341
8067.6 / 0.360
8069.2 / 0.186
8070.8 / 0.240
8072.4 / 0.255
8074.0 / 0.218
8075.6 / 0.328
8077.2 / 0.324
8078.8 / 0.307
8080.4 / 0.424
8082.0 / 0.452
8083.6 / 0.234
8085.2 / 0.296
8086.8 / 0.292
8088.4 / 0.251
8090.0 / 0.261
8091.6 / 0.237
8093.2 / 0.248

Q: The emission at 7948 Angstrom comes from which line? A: Mg II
